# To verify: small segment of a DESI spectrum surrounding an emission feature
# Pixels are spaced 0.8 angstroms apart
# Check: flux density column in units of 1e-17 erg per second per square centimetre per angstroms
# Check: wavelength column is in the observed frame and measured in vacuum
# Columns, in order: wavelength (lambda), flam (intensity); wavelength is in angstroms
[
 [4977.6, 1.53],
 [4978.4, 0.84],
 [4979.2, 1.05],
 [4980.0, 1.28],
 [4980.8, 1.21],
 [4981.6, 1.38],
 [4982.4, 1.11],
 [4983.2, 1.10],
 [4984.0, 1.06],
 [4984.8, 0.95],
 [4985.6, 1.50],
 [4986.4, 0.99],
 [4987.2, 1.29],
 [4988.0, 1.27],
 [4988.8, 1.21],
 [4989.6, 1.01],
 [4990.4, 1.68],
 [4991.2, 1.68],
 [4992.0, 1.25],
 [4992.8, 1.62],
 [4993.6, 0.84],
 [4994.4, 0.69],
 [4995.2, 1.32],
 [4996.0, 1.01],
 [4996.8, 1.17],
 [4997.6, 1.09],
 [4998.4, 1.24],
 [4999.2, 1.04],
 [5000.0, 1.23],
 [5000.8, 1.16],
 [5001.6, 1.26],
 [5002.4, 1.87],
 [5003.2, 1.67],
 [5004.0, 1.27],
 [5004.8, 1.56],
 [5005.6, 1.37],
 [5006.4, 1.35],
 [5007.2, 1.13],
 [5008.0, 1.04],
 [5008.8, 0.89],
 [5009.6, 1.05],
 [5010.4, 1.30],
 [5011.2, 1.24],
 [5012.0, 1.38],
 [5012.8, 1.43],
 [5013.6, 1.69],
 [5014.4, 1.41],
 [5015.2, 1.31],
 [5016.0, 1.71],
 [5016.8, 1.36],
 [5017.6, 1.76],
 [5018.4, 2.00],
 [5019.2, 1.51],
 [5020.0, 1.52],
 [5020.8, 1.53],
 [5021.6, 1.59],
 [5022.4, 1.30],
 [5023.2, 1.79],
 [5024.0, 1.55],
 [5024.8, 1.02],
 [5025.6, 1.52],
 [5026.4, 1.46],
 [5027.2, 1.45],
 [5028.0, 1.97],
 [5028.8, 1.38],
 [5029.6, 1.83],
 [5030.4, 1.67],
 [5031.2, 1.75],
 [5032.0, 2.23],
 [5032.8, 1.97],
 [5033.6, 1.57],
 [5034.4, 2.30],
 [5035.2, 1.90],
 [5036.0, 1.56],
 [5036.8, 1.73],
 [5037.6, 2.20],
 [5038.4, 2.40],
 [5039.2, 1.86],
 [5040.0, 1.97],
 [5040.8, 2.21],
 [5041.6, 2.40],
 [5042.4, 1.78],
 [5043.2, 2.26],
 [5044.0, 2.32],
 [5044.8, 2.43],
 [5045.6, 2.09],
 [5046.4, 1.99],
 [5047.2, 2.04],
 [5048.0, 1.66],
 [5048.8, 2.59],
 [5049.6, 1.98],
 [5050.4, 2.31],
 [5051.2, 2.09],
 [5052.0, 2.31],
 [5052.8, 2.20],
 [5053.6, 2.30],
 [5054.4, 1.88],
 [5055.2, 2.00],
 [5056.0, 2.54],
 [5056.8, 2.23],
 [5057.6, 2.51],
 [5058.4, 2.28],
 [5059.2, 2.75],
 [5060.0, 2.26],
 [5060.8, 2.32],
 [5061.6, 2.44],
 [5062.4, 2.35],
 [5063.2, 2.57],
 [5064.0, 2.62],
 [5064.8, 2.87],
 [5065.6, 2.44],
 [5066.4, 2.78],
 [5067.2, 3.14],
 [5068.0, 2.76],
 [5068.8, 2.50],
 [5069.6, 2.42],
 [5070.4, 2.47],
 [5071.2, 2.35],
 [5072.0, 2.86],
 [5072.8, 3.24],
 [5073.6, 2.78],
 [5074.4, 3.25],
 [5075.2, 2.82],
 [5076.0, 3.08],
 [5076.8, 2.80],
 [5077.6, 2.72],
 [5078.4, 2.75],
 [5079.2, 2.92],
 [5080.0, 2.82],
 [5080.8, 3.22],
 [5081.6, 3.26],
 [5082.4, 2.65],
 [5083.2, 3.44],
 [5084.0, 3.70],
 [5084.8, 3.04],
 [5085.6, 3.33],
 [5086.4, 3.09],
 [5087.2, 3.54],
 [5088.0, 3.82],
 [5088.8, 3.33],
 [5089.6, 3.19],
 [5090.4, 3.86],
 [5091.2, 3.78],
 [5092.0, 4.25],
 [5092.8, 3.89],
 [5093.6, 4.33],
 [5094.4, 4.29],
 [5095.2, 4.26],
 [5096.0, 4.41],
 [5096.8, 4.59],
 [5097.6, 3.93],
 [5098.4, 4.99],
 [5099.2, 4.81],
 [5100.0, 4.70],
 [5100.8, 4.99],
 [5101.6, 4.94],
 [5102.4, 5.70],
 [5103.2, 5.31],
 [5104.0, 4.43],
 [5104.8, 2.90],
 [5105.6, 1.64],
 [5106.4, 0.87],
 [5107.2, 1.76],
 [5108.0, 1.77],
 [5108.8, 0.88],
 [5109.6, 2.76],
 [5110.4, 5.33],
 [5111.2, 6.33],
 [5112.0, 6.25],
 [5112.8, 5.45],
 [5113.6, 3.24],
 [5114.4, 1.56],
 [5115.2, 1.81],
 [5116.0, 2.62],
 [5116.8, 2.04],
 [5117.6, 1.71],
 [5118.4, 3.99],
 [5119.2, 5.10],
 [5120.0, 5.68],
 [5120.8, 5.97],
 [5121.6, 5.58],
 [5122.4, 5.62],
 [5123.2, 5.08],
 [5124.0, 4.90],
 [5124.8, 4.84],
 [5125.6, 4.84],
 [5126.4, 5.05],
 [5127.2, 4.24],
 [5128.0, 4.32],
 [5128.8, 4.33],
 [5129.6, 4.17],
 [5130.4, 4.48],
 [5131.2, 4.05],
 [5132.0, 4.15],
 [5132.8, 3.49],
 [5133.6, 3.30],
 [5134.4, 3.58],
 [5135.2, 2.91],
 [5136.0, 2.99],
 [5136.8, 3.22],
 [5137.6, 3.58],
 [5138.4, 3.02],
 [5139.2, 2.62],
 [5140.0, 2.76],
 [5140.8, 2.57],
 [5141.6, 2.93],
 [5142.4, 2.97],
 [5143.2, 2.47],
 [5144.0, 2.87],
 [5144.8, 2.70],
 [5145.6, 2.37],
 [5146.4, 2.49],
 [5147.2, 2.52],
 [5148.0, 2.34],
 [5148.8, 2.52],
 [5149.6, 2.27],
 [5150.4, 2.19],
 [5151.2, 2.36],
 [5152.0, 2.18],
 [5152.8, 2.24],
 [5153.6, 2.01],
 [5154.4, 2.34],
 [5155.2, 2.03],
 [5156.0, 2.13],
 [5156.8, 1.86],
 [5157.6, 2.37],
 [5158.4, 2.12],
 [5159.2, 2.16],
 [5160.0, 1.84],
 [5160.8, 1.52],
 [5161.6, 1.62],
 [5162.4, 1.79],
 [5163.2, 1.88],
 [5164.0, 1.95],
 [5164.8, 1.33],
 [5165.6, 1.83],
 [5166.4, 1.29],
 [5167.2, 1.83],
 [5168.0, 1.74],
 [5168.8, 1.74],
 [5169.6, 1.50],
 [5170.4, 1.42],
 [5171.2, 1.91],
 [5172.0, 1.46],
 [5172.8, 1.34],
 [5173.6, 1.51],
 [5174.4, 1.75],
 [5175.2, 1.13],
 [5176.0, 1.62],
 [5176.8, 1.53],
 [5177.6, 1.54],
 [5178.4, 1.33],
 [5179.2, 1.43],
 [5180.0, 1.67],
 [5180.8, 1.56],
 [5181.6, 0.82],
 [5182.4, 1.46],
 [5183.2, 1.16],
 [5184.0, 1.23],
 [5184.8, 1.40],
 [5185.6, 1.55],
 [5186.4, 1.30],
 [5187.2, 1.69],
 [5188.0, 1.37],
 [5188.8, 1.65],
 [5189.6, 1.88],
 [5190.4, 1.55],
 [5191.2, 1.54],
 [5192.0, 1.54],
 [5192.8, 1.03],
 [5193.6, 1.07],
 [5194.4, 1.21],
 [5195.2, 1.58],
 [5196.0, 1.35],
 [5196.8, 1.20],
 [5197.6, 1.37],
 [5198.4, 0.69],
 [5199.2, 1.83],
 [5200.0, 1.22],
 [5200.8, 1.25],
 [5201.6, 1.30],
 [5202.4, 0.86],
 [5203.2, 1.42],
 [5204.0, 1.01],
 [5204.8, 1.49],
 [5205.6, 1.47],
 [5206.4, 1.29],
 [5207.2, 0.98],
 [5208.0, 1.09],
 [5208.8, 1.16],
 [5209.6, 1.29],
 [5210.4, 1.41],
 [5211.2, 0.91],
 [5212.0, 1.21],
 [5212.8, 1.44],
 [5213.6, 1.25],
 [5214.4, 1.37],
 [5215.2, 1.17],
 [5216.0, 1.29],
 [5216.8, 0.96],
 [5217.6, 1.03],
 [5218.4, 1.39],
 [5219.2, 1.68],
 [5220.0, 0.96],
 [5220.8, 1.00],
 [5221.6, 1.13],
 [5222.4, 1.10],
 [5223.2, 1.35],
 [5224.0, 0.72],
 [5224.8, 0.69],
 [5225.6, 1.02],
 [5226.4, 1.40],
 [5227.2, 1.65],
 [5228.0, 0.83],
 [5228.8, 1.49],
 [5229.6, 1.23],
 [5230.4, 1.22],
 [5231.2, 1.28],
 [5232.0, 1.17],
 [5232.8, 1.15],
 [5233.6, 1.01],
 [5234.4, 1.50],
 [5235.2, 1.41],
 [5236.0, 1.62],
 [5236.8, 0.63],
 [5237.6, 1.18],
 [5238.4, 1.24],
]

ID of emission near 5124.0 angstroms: C IV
